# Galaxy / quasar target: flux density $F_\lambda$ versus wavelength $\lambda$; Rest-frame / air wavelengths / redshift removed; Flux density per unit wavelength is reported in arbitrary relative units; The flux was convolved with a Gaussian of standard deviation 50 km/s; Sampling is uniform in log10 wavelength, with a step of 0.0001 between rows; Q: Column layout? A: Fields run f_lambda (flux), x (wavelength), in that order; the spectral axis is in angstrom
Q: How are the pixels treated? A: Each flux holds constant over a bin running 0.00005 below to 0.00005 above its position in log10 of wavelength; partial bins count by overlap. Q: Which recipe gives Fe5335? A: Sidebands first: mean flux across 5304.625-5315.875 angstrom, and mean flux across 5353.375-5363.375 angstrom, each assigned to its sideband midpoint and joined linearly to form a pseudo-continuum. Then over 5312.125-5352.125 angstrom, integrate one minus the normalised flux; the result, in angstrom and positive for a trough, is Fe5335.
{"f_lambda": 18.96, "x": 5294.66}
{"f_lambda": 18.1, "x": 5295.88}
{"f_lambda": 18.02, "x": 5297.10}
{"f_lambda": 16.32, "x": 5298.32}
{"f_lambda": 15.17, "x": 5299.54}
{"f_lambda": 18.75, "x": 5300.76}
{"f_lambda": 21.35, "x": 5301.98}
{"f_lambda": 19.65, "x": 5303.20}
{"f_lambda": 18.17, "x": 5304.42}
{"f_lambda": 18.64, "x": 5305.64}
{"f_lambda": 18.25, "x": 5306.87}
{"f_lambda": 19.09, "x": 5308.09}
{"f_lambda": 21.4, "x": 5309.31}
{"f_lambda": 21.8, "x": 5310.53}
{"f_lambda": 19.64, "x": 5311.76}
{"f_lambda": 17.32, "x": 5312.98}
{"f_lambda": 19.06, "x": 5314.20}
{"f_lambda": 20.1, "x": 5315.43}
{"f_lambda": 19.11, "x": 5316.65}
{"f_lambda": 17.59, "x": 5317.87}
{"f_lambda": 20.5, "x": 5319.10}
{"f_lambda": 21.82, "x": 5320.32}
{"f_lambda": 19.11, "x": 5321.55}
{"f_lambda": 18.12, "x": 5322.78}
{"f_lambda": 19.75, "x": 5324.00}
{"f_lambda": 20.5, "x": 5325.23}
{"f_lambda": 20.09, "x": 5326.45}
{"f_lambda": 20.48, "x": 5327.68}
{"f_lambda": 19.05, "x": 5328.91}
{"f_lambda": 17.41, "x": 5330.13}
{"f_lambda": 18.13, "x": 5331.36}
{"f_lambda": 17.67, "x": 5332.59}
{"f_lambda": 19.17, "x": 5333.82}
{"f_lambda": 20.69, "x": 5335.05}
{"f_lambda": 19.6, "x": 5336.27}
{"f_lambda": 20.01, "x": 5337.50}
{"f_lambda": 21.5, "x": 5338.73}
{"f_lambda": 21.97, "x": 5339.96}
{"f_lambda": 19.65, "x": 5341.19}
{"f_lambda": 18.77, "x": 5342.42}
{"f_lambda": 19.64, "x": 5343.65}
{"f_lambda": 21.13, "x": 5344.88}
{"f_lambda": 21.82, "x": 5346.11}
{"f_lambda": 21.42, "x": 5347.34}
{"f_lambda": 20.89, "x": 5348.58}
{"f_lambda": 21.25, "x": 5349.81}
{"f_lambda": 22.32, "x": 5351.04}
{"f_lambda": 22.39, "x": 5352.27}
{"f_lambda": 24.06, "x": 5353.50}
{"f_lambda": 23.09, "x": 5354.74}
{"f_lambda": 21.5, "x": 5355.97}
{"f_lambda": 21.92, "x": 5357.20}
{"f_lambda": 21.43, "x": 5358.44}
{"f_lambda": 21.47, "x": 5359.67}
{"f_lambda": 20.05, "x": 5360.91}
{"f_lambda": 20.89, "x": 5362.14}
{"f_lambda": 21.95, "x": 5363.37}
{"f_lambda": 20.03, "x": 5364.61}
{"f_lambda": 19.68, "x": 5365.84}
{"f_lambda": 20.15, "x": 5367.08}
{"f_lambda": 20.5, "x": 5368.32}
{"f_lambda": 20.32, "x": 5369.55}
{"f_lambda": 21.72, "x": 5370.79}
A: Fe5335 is 1.1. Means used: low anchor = 19.4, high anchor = 21.7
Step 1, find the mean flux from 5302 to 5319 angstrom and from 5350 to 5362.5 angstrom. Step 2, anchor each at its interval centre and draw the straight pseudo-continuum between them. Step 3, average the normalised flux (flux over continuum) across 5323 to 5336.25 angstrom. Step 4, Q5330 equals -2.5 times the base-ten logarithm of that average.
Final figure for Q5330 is 0.06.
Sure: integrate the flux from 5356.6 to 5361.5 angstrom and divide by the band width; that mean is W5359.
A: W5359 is 21.2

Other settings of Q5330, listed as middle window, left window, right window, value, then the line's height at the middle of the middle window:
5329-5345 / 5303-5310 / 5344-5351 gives 0.06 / 20.8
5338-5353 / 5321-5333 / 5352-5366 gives -0.03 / 20.5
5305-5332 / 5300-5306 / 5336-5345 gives 0.01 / 19.7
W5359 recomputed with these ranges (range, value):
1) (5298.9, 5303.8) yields 18.7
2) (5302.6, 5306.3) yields 18.8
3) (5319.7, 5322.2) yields 20.4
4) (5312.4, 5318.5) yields 18.6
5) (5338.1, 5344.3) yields 20.3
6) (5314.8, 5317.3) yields 19.6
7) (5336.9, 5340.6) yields 21.1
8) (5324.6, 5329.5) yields 20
